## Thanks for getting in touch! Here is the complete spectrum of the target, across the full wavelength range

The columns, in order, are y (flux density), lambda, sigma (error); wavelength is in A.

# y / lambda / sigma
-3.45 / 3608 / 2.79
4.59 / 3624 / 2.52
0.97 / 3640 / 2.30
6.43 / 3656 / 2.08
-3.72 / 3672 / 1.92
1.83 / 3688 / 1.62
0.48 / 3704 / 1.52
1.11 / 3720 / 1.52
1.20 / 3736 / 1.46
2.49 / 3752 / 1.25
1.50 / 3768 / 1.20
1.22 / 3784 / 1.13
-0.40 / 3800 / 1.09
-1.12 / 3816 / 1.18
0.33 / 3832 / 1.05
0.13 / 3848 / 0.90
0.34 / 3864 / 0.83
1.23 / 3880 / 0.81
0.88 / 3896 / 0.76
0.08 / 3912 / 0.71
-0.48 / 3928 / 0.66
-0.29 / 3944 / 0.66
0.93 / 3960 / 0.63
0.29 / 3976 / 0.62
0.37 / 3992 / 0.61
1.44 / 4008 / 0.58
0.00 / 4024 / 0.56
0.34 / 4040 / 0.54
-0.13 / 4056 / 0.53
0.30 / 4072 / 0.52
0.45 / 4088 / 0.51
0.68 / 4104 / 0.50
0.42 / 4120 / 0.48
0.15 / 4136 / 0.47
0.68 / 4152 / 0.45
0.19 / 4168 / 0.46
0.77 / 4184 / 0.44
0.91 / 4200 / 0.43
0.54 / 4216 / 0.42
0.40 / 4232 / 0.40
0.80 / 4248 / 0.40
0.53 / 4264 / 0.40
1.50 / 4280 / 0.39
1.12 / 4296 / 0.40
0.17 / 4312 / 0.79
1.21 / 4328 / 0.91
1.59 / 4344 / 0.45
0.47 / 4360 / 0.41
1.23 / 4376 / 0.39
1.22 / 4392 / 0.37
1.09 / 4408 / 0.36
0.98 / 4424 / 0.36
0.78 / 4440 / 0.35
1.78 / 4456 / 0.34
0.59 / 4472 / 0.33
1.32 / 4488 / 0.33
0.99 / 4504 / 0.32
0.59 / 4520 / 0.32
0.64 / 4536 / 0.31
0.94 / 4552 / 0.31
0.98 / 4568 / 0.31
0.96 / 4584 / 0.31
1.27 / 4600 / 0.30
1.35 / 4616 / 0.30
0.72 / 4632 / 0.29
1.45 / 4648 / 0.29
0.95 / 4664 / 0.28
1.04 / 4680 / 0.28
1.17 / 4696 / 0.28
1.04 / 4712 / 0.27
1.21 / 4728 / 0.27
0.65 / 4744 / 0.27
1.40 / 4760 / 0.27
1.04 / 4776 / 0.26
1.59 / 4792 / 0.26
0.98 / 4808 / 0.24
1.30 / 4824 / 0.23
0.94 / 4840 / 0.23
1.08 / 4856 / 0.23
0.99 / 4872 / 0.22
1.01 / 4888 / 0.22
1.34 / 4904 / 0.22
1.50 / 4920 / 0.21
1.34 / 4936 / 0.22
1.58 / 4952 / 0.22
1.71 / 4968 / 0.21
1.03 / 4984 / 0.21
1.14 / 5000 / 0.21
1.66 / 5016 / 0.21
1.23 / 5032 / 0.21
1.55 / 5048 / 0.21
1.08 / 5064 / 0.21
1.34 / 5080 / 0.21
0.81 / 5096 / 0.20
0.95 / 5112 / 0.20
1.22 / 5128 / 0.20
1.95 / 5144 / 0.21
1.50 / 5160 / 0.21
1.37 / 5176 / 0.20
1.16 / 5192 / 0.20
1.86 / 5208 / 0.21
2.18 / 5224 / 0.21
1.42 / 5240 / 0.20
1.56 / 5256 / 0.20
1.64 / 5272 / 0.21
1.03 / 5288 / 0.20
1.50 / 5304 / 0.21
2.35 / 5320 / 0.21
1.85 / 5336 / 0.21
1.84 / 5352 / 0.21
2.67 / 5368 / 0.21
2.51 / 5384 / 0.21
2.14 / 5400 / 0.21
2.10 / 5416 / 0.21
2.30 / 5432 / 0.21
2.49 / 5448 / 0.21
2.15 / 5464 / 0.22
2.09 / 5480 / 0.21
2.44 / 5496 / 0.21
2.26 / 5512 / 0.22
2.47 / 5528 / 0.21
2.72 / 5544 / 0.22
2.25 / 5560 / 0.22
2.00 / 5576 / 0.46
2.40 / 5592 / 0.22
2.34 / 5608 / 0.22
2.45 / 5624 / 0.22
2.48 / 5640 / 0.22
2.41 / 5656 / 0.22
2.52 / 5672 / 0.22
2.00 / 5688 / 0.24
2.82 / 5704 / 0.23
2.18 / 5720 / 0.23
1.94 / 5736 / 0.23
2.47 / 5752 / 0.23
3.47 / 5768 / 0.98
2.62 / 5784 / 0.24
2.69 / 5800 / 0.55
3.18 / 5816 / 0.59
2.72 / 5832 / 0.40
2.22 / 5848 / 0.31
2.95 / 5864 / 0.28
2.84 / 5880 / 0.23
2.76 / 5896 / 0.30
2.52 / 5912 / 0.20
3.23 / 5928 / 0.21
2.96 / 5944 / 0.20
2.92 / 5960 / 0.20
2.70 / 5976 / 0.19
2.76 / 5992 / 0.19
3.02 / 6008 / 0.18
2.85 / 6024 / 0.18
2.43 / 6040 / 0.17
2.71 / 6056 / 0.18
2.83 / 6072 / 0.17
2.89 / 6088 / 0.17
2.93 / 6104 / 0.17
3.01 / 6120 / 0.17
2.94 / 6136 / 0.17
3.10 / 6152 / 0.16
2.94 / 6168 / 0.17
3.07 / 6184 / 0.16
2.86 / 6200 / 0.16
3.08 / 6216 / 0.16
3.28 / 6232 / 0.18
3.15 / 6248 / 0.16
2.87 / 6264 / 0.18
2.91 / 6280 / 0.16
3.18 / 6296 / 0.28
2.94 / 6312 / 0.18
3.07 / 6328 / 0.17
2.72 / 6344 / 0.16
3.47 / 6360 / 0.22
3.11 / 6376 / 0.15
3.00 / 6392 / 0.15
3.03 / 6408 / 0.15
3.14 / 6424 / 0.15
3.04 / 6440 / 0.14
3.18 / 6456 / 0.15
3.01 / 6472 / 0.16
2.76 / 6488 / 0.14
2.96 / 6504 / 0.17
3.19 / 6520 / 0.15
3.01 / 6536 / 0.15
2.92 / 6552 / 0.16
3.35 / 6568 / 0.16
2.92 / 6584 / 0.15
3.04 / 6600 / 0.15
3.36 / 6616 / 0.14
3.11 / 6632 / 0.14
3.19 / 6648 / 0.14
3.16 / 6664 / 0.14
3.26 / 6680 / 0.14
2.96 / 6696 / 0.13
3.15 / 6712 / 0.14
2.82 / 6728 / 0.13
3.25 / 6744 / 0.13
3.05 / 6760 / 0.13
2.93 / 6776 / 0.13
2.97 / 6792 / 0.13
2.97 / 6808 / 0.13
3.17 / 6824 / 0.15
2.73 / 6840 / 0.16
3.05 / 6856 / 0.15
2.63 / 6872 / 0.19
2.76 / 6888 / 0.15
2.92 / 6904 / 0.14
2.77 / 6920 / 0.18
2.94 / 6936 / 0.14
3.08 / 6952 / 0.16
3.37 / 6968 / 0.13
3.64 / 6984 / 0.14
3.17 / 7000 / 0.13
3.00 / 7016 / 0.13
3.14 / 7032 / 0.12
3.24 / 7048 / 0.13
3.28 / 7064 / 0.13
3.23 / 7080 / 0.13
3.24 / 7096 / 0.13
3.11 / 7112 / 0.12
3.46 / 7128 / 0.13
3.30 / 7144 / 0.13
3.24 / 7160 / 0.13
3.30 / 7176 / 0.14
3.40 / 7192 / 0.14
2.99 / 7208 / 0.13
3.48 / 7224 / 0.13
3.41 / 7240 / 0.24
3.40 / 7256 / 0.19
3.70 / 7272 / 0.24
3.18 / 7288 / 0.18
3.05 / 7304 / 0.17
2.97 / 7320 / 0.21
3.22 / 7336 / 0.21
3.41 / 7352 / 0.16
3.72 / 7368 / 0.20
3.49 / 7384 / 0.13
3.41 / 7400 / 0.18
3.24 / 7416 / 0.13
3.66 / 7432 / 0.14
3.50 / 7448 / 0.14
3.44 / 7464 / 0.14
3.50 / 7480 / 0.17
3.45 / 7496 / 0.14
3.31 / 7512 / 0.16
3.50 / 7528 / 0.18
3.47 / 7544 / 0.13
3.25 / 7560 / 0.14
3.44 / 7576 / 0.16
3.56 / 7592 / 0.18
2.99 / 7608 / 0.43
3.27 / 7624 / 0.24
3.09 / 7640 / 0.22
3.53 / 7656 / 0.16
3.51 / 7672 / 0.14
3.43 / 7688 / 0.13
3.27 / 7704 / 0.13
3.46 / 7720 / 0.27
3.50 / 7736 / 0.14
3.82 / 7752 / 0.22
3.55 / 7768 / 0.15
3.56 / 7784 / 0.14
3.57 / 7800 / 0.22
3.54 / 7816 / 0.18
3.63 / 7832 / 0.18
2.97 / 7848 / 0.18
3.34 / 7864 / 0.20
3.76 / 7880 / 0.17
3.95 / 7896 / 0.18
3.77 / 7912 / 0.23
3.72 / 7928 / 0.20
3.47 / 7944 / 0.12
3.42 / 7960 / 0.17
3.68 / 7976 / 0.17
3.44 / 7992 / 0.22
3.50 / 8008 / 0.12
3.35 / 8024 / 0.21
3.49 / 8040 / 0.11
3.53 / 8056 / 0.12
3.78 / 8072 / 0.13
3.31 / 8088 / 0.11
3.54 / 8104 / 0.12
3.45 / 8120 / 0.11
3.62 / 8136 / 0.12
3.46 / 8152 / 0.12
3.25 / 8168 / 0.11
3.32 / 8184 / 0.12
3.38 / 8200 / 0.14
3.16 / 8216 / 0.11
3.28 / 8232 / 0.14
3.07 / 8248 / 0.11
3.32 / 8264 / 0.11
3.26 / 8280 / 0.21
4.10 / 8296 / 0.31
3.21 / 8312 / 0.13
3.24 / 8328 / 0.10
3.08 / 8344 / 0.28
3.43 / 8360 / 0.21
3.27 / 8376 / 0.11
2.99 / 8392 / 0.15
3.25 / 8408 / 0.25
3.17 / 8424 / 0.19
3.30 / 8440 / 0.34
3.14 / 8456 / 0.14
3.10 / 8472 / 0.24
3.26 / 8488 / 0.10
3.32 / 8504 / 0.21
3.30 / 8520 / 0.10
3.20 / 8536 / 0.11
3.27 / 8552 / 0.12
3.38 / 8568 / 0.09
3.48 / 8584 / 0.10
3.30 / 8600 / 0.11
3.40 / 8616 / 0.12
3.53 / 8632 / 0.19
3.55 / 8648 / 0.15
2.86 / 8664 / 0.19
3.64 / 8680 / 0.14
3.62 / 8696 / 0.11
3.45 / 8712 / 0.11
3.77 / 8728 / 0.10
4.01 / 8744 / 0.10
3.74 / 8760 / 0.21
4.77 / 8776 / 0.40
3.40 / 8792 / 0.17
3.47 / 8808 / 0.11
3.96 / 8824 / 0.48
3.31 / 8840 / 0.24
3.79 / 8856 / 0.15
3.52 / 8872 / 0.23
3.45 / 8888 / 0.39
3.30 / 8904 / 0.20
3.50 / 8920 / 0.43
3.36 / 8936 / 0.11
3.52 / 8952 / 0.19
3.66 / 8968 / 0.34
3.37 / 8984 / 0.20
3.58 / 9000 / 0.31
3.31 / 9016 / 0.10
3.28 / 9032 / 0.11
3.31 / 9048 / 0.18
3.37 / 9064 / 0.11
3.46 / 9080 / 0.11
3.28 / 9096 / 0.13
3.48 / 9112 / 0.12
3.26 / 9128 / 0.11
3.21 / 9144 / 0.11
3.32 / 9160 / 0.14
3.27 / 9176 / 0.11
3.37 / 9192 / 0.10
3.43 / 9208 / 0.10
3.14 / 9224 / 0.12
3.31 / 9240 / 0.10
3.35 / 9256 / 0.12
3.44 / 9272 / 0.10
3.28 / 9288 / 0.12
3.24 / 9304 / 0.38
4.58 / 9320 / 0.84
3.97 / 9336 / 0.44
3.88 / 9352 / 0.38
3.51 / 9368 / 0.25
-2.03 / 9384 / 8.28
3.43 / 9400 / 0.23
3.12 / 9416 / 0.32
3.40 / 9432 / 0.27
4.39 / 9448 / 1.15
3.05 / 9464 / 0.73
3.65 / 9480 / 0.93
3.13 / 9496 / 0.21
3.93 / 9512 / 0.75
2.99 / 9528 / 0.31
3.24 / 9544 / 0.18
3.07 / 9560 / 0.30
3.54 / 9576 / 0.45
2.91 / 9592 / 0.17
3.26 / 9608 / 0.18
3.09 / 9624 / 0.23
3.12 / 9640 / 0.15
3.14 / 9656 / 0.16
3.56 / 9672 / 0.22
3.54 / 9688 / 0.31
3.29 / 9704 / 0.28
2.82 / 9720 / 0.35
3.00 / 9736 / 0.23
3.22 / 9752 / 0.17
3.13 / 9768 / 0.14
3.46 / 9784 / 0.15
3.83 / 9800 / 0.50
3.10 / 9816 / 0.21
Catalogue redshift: 0.333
